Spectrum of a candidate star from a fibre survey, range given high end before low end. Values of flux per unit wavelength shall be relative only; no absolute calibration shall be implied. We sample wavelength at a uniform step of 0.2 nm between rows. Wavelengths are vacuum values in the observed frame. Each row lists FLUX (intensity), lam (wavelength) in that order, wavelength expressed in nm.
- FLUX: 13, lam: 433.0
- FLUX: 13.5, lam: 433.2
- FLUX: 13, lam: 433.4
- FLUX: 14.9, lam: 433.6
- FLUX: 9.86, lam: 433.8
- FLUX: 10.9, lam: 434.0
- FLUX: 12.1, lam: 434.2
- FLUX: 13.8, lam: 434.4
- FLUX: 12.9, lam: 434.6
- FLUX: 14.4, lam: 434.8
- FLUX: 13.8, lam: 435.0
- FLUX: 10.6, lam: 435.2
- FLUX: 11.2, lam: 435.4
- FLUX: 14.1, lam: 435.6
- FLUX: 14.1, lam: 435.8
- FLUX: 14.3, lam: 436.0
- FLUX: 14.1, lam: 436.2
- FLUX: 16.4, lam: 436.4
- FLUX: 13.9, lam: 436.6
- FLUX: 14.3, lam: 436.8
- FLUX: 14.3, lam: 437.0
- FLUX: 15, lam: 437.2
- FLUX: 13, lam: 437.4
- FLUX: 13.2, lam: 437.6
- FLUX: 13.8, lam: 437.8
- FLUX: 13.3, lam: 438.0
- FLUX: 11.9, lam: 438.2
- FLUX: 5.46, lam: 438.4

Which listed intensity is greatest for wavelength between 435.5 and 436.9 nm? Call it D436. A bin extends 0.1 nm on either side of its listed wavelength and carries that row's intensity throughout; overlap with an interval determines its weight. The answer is 16.4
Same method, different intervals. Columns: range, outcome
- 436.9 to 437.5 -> 15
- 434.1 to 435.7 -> 14.4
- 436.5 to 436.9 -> 14.3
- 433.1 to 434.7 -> 14.9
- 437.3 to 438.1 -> 13.8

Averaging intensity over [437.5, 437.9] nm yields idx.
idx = 13.5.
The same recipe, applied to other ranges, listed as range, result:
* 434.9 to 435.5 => 11.9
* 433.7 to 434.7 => 11.9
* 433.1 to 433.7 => 13.8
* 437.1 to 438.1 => 13.7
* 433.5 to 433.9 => 12.4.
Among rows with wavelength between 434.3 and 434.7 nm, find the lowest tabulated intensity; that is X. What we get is 12.9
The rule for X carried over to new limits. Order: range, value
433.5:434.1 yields 9.86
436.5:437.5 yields 13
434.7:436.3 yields 10.6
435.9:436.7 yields 13.9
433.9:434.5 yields 10.9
